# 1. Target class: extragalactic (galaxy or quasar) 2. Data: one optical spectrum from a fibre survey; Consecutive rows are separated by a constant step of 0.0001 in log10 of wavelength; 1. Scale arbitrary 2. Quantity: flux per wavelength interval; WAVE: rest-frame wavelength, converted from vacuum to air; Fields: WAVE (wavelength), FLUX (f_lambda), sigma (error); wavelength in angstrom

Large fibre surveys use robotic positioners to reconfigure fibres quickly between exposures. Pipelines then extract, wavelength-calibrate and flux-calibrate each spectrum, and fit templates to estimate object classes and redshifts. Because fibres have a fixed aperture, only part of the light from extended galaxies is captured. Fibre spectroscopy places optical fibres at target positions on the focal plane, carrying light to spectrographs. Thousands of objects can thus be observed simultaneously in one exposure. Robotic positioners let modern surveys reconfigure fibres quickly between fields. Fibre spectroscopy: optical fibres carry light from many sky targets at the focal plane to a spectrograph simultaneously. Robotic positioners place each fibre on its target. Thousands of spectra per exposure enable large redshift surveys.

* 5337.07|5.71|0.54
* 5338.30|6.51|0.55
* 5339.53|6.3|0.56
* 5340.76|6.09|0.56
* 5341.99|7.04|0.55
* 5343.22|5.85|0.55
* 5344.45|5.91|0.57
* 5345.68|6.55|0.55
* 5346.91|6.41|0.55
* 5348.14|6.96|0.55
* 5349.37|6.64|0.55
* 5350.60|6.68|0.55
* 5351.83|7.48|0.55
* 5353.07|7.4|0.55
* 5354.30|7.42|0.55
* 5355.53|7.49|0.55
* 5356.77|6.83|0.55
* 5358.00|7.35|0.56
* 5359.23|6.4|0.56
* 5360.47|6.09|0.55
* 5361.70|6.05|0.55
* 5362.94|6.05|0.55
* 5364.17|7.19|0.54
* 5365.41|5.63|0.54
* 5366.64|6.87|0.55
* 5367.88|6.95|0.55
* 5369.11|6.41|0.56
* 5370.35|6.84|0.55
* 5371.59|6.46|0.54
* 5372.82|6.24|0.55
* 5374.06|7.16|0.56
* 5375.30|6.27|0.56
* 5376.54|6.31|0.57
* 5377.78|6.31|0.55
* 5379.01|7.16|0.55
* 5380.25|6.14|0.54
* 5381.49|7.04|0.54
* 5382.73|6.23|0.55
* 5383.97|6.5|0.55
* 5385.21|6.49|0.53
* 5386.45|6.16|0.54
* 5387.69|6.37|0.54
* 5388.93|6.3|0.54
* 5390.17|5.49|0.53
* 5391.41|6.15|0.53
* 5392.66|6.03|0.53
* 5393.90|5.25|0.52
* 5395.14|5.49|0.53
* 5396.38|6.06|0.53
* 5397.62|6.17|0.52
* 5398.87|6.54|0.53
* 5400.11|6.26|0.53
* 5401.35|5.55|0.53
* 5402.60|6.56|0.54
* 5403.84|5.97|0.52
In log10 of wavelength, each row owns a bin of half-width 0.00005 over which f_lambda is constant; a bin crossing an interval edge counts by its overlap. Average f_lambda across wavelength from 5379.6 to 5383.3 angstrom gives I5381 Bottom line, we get 6.47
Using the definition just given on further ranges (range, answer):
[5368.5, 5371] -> 6.61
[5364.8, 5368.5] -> 6.5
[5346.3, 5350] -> 6.68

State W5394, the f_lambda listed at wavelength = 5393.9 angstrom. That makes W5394 5.25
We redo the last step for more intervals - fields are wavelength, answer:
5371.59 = 6.46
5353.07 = 7.4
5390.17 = 5.49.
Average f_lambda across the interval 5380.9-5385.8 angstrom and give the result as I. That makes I 6.56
